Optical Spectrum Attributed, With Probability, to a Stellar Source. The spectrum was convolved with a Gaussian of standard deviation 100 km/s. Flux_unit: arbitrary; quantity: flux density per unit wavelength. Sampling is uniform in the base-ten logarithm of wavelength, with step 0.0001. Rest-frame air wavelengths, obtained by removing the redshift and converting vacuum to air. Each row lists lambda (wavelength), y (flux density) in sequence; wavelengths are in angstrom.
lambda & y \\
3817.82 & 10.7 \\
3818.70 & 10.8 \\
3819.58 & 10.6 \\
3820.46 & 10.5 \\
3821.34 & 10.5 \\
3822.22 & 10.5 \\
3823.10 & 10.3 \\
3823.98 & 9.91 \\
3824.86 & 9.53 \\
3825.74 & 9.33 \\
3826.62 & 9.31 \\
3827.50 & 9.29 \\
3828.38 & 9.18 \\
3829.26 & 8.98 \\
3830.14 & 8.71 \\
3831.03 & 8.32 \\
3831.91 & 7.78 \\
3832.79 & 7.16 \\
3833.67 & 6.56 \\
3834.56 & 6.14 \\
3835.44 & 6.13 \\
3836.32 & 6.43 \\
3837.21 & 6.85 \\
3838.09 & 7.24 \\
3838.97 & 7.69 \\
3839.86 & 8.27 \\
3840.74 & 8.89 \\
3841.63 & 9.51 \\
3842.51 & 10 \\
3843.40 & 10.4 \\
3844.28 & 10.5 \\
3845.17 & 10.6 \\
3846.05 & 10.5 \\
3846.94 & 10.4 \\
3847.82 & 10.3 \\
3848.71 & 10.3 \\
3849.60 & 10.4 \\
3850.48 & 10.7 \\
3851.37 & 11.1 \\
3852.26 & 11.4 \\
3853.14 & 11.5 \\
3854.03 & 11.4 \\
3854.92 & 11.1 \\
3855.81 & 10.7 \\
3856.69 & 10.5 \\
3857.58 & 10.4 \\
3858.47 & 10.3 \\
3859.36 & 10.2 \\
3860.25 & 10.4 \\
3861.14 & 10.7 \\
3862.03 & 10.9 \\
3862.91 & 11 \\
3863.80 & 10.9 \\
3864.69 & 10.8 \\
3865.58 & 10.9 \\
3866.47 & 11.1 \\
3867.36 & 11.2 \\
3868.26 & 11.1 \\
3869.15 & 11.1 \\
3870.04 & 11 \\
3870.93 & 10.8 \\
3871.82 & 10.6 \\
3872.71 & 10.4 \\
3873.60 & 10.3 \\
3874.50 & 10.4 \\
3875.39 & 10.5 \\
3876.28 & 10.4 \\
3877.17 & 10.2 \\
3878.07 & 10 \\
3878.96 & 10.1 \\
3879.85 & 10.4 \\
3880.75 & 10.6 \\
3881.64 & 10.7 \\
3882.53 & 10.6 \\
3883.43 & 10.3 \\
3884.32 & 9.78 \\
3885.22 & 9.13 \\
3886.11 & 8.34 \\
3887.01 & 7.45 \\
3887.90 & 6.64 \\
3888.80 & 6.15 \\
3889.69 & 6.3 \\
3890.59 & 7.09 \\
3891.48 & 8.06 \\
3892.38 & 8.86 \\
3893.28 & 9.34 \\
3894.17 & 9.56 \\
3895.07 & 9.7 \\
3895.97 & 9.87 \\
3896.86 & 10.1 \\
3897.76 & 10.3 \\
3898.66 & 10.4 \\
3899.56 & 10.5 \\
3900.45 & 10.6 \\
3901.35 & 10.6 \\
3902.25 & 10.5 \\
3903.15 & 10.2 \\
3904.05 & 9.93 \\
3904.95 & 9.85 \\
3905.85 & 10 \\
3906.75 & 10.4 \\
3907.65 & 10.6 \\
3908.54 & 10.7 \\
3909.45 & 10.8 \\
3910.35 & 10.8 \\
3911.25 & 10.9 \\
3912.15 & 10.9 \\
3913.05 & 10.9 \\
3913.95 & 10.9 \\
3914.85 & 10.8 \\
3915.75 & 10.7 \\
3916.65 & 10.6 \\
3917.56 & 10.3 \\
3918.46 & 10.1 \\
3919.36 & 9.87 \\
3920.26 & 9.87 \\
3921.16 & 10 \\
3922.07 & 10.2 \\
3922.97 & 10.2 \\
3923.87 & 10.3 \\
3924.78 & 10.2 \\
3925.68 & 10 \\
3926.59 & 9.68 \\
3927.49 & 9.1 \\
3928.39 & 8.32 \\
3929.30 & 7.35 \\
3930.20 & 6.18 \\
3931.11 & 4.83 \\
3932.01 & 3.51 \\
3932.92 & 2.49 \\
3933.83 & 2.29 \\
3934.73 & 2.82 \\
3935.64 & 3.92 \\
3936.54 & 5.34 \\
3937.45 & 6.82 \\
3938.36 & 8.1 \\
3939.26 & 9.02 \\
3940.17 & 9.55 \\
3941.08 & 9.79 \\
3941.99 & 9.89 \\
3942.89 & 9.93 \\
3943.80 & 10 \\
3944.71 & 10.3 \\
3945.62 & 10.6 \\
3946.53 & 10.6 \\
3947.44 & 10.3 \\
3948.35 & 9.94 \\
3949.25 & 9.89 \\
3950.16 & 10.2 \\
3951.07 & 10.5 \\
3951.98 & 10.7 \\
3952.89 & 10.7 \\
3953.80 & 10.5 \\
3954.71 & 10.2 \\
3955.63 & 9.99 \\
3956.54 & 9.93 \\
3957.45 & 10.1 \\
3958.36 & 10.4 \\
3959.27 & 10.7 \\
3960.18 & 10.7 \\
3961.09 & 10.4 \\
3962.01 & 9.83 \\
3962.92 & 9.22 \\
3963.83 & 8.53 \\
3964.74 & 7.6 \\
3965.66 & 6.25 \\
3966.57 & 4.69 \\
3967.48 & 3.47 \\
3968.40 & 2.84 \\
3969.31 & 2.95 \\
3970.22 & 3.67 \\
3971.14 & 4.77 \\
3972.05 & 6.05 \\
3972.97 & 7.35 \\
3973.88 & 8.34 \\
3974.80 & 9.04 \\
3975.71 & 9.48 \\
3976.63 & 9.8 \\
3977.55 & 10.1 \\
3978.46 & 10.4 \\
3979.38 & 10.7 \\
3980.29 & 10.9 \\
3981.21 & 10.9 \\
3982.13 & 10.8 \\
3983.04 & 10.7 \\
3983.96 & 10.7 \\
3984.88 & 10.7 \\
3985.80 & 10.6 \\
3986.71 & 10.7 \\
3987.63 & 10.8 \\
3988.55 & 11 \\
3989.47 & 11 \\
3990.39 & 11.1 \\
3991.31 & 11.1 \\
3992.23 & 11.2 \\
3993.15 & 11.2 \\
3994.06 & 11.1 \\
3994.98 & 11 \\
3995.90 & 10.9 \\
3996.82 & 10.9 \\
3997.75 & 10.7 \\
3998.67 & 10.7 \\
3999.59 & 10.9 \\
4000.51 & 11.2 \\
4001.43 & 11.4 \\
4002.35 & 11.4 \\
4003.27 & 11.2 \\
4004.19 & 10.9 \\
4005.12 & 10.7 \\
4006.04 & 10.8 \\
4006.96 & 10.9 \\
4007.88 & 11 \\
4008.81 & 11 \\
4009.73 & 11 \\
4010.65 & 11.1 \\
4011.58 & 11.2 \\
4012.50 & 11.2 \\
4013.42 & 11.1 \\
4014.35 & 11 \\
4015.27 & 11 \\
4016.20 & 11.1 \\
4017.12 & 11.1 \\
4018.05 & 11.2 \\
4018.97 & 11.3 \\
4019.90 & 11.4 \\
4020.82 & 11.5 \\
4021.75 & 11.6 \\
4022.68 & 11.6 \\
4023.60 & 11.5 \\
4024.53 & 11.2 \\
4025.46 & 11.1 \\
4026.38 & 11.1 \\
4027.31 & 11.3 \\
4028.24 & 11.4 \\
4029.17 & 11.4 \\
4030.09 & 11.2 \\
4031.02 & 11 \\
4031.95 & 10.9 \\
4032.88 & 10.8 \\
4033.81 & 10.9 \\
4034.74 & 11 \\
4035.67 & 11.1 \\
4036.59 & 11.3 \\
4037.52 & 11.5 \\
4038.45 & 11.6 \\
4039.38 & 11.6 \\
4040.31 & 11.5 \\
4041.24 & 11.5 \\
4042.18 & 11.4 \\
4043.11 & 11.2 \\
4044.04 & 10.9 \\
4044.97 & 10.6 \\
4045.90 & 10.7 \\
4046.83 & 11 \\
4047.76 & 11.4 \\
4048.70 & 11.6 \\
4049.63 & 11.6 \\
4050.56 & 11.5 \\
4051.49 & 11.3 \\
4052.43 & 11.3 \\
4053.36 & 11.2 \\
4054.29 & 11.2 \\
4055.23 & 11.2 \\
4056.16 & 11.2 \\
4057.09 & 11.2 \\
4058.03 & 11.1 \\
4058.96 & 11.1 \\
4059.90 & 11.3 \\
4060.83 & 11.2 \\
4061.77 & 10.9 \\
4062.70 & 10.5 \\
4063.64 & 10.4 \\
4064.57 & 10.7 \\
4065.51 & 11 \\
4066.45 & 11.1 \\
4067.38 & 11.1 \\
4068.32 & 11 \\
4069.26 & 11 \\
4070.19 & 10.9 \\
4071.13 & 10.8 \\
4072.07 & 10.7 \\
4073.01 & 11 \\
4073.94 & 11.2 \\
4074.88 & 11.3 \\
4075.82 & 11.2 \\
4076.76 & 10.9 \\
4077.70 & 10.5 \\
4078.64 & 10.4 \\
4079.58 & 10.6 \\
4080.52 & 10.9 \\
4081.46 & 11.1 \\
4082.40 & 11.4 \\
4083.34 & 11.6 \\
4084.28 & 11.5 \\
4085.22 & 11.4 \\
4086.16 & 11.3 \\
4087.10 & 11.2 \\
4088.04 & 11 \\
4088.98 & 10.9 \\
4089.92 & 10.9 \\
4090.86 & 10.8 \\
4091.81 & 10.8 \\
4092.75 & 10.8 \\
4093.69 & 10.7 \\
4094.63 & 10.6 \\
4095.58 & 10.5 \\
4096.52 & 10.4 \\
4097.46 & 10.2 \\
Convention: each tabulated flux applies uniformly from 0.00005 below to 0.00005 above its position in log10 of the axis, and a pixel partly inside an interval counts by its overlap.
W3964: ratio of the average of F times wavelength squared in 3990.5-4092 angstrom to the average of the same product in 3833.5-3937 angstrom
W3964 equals 1.27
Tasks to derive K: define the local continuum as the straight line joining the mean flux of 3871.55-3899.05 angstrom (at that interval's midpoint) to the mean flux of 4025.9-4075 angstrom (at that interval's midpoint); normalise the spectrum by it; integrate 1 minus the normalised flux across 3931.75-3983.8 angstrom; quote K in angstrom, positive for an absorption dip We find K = 9.0 angstrom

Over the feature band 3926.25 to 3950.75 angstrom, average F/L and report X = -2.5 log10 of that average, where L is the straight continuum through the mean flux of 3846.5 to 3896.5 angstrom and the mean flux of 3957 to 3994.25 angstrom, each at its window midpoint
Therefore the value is 0.201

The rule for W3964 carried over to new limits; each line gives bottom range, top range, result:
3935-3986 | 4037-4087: 1.32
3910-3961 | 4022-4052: 1.29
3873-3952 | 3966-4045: 1.17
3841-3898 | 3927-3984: 0.86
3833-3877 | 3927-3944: 0.70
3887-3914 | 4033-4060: 1.25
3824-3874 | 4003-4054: 1.25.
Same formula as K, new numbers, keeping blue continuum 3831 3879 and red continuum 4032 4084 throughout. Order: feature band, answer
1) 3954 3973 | 5.2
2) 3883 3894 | 2.1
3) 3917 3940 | 5.9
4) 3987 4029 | -1.2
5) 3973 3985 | 0.6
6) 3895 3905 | -0.1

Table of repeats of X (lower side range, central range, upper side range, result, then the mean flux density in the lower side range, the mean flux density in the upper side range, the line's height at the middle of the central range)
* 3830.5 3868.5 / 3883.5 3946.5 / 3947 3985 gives 0.03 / 9.73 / 8.91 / 9.27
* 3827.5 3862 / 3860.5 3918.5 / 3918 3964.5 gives -0.10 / 9.43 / 8.9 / 9.18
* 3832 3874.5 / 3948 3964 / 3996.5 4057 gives 0.05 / 9.92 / 11.2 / 10.7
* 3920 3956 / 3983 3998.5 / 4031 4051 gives -0.10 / 8.59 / 11.2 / 9.93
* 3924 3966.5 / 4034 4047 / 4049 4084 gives -0.07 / 8.61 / 11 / 10.5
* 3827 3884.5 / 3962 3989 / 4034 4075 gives 0.26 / 9.9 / 11.1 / 10.6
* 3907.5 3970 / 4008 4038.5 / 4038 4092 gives -0.09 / 8.82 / 11.1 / 10.3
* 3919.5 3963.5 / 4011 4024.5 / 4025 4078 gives -0.08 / 8.87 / 11.1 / 10.4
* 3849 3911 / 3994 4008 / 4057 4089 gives -0.03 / 10.1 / 11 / 10.7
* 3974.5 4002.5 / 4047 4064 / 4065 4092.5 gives -0.02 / 10.7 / 11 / 10.9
